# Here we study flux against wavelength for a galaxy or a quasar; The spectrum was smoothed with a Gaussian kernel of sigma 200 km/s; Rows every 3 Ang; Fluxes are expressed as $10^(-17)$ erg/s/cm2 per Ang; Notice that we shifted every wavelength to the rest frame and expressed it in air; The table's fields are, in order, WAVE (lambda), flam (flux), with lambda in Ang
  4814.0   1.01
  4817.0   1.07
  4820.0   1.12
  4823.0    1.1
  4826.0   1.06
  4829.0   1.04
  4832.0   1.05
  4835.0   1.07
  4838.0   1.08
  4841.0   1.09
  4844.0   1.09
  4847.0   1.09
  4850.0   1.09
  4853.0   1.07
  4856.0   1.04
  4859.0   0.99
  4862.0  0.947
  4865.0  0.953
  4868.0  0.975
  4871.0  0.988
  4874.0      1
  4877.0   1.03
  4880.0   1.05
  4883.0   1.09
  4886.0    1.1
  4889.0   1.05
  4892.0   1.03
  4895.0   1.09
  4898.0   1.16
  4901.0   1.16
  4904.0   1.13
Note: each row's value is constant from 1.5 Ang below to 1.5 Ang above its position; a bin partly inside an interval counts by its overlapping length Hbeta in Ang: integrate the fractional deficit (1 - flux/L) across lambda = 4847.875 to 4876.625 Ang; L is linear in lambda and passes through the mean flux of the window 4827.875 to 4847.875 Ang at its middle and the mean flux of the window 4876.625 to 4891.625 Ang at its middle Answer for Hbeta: 1.6 Ang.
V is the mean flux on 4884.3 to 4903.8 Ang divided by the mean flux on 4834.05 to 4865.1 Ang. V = 1.05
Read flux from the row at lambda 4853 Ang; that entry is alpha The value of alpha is 1.07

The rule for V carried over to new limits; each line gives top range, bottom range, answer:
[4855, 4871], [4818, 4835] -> 0.91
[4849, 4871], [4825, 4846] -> 0.94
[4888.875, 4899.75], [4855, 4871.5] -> 1.11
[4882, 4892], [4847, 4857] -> 1.00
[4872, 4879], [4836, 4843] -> 0.94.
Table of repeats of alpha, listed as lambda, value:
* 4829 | 1.04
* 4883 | 1.09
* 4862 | 0.947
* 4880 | 1.05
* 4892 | 1.03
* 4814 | 1.01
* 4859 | 0.99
